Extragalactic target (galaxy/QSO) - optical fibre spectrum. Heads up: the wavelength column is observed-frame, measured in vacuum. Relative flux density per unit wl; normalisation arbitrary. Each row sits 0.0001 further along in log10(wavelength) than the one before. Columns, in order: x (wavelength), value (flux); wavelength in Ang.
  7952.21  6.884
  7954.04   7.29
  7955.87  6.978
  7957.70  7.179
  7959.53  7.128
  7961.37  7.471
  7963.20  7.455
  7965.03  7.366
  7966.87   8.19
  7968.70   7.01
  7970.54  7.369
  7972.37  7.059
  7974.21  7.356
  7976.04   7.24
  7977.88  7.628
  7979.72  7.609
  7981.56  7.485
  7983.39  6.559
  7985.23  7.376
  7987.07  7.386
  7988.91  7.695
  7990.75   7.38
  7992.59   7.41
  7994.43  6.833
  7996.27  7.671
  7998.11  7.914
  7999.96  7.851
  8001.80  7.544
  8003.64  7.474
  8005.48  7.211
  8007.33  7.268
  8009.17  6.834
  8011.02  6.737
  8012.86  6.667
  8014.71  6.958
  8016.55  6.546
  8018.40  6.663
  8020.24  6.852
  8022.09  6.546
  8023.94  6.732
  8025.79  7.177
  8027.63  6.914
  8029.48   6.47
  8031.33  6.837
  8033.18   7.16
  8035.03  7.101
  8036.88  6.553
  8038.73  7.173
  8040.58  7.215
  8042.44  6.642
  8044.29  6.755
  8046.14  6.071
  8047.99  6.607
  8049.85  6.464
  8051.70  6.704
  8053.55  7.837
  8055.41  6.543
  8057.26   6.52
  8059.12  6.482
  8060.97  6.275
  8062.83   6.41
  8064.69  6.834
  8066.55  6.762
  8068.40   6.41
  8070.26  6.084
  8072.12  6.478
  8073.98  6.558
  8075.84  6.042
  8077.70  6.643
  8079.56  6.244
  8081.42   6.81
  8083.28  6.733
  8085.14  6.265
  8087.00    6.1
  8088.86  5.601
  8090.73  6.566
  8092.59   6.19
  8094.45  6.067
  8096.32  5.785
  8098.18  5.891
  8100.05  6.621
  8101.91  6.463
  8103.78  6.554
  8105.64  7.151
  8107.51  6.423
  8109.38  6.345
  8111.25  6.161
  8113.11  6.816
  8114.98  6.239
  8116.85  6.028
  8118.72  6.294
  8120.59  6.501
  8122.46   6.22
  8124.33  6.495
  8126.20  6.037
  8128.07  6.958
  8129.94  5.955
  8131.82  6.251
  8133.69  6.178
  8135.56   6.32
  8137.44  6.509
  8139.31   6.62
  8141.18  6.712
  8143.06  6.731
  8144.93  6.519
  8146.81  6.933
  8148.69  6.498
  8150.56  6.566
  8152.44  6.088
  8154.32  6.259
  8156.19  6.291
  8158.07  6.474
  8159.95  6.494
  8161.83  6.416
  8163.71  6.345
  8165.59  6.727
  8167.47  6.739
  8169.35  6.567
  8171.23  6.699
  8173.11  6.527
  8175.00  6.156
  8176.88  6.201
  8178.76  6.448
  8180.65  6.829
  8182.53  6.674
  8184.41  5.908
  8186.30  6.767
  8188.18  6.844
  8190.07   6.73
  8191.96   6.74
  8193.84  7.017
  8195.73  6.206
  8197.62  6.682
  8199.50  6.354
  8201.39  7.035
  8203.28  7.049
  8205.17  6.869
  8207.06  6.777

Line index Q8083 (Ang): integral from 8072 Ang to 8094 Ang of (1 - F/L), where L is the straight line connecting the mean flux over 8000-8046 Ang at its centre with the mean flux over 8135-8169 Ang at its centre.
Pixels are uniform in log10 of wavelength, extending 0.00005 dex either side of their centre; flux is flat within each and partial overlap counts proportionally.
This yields 1.3 Ang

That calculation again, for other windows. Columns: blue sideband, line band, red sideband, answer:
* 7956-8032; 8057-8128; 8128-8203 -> 4.5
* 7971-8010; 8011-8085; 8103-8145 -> 3.1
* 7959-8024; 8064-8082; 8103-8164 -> 0.8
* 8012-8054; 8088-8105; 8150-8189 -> 1.1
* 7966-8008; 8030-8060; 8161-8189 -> 1.5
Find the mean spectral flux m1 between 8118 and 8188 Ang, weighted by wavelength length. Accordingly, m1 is 6.46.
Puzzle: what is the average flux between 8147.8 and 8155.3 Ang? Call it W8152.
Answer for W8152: 6.36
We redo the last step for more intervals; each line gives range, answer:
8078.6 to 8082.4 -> 6.53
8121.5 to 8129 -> 6.43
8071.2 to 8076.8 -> 6.36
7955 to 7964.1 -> 7.24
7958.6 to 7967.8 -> 7.52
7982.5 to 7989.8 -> 7.25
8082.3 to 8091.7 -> 6.26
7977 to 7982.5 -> 7.57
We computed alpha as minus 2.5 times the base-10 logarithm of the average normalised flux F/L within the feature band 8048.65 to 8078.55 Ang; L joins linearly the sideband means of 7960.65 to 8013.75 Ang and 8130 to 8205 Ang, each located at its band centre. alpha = 0.07 mag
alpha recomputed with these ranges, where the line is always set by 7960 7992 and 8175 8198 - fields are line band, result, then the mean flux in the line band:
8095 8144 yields 0.07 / 6.39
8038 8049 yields 0.06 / 6.73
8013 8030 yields 0.07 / 6.77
